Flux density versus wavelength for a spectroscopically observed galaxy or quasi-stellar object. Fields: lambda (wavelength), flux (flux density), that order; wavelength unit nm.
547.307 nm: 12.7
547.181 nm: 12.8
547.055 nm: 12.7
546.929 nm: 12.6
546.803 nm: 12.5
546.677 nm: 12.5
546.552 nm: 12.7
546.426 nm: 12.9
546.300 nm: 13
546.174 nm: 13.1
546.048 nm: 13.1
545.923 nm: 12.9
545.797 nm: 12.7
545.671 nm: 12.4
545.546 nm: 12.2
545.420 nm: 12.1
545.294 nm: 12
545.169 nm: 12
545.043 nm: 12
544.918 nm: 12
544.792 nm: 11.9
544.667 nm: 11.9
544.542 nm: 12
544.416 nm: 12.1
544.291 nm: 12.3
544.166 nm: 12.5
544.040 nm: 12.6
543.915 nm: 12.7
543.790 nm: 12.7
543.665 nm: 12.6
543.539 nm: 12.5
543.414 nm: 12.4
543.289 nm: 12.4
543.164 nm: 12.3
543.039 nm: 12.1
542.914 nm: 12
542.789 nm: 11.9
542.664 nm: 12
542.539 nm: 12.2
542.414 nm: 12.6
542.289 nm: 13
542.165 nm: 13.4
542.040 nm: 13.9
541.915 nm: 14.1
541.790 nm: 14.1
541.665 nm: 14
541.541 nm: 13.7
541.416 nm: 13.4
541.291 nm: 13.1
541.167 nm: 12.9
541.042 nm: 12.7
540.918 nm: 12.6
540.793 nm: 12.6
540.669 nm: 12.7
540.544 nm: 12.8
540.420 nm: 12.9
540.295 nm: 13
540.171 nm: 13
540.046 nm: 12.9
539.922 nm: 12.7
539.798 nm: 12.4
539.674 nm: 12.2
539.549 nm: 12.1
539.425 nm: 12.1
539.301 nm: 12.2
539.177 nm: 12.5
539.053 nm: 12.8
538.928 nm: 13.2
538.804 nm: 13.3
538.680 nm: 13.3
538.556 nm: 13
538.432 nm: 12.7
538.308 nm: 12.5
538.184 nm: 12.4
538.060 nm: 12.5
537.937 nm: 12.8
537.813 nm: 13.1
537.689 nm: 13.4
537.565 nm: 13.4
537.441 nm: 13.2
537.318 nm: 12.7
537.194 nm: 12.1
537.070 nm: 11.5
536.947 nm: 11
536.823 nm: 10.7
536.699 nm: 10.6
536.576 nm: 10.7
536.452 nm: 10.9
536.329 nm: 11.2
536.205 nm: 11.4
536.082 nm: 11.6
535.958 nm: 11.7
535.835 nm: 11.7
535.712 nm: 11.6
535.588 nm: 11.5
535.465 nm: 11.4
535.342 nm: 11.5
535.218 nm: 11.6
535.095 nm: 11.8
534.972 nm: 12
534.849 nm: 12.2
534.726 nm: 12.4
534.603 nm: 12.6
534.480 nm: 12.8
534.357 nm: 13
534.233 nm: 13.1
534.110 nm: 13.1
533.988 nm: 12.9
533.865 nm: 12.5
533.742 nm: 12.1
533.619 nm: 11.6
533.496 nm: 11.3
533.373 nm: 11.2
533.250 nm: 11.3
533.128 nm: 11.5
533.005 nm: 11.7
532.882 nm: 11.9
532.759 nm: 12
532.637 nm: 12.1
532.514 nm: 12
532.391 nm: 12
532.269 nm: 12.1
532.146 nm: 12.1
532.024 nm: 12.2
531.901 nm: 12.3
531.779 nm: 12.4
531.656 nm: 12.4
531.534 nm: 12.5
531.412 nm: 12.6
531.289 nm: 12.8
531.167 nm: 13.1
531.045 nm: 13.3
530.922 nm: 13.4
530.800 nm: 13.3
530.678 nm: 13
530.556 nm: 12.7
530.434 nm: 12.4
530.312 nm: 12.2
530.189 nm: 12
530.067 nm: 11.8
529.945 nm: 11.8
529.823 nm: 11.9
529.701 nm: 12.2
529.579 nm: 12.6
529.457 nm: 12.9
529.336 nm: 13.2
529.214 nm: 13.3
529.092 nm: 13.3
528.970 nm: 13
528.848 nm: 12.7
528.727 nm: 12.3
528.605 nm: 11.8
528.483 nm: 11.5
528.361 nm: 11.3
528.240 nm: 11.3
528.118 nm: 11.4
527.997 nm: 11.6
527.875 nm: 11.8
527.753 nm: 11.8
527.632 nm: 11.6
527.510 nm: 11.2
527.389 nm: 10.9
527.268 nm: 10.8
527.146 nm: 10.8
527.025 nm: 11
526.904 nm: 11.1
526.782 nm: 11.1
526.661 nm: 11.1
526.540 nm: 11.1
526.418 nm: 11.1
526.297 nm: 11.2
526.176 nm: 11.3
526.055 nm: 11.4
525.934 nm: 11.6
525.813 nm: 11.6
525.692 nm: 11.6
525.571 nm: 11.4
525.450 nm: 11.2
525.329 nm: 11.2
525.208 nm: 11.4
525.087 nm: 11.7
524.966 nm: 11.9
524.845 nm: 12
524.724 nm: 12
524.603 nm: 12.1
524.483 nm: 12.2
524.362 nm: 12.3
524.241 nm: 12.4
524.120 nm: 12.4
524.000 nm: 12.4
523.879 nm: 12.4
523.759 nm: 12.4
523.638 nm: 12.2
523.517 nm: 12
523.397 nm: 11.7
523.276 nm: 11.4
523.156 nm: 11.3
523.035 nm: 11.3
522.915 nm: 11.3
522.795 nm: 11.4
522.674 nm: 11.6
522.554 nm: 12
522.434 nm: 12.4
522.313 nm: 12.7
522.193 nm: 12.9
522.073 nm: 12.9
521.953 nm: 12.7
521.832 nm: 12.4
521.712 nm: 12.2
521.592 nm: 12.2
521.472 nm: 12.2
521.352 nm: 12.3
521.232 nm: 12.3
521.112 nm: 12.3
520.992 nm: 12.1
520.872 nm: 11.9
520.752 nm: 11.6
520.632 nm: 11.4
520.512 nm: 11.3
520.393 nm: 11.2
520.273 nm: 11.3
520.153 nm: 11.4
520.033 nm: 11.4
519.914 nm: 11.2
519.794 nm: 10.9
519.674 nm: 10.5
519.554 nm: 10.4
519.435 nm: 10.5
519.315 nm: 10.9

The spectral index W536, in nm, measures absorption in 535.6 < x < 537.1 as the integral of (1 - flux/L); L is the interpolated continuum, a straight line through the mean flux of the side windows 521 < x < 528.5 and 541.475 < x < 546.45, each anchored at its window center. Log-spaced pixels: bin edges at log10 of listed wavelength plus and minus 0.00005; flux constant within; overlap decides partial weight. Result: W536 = 0.13 nm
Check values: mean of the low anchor 11.7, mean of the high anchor 12.6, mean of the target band 11.2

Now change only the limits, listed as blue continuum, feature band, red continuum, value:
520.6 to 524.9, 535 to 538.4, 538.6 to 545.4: 0.17 nm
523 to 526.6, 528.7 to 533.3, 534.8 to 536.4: -0.30 nm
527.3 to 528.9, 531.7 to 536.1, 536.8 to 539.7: 0.04 nm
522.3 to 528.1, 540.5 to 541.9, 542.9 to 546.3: -0.11 nm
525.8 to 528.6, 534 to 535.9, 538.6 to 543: 0.00 nm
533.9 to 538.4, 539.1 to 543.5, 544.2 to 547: -0.18 nm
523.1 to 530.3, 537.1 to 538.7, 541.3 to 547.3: -0.06 nm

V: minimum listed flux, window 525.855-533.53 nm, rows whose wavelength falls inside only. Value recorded 10.8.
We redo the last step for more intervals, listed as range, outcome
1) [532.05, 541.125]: 10.6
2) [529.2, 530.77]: 11.8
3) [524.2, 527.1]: 11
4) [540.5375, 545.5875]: 11.9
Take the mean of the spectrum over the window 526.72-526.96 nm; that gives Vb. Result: 11.1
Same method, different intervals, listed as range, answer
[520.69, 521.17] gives 12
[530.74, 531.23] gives 13.3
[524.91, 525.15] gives 11.8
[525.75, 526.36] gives 11.4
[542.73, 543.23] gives 12.1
